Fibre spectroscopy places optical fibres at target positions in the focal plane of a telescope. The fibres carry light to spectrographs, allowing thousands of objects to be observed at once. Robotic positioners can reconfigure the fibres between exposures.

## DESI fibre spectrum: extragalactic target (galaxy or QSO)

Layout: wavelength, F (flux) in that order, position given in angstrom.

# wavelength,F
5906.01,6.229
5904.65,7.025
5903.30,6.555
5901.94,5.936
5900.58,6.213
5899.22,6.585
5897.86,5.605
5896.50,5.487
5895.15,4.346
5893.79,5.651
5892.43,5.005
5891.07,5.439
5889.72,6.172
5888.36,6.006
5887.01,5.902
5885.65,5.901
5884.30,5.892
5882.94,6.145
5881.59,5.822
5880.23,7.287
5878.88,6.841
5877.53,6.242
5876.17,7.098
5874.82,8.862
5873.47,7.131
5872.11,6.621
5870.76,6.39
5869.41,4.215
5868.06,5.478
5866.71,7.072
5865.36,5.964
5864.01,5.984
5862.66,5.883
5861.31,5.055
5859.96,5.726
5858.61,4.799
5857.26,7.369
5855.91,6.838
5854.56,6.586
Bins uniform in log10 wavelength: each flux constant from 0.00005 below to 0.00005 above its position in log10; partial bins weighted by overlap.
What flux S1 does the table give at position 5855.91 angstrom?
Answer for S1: 6.838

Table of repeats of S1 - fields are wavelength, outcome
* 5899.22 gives 6.585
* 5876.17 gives 7.098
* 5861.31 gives 5.055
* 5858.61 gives 4.799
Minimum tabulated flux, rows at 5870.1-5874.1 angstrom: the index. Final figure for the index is 6.39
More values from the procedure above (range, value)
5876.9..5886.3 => 5.822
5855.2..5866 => 4.799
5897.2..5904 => 5.605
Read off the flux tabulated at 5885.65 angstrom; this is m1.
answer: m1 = 5.901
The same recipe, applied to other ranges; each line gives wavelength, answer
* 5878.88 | 6.841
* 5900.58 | 6.213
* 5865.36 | 5.964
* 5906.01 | 6.229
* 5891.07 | 5.439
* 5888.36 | 6.006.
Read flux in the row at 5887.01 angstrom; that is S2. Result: 5.902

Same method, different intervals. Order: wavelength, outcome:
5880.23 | 7.287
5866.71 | 7.072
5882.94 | 6.145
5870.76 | 6.39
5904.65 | 7.025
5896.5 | 5.487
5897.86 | 5.605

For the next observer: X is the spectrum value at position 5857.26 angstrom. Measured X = 7.369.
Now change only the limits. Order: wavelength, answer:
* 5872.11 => 6.621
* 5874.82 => 8.862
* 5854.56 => 6.586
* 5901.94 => 5.936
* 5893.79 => 5.651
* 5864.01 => 5.984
